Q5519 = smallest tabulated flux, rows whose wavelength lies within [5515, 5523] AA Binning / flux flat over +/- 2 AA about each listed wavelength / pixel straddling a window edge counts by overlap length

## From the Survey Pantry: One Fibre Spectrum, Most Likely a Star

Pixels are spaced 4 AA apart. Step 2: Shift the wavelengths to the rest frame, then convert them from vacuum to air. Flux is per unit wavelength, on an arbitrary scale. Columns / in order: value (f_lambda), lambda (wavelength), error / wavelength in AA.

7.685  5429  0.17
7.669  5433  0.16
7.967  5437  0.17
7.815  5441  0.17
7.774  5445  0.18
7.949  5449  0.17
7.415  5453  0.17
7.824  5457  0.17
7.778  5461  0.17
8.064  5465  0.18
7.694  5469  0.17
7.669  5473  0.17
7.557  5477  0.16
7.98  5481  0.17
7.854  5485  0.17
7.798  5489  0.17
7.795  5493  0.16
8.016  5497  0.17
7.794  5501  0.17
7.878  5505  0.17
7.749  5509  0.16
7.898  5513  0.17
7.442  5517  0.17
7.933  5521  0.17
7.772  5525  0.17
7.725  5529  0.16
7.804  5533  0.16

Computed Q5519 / 7.442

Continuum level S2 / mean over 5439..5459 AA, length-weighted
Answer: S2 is 7.76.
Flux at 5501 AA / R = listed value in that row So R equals 7.794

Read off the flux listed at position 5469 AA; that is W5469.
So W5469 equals 7.694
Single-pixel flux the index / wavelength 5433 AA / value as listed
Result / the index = 7.669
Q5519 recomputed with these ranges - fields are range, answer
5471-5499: 7.557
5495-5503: 7.794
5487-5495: 7.795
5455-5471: 7.694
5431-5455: 7.415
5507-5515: 7.749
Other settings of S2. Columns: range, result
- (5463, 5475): 7.81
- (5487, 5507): 7.86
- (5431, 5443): 7.82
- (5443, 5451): 7.86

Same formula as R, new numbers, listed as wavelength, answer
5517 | 7.442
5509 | 7.749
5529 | 7.725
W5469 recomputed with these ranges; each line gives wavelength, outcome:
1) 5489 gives 7.798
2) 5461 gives 7.778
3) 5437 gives 7.967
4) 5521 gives 7.933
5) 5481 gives 7.98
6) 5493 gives 7.795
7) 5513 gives 7.898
